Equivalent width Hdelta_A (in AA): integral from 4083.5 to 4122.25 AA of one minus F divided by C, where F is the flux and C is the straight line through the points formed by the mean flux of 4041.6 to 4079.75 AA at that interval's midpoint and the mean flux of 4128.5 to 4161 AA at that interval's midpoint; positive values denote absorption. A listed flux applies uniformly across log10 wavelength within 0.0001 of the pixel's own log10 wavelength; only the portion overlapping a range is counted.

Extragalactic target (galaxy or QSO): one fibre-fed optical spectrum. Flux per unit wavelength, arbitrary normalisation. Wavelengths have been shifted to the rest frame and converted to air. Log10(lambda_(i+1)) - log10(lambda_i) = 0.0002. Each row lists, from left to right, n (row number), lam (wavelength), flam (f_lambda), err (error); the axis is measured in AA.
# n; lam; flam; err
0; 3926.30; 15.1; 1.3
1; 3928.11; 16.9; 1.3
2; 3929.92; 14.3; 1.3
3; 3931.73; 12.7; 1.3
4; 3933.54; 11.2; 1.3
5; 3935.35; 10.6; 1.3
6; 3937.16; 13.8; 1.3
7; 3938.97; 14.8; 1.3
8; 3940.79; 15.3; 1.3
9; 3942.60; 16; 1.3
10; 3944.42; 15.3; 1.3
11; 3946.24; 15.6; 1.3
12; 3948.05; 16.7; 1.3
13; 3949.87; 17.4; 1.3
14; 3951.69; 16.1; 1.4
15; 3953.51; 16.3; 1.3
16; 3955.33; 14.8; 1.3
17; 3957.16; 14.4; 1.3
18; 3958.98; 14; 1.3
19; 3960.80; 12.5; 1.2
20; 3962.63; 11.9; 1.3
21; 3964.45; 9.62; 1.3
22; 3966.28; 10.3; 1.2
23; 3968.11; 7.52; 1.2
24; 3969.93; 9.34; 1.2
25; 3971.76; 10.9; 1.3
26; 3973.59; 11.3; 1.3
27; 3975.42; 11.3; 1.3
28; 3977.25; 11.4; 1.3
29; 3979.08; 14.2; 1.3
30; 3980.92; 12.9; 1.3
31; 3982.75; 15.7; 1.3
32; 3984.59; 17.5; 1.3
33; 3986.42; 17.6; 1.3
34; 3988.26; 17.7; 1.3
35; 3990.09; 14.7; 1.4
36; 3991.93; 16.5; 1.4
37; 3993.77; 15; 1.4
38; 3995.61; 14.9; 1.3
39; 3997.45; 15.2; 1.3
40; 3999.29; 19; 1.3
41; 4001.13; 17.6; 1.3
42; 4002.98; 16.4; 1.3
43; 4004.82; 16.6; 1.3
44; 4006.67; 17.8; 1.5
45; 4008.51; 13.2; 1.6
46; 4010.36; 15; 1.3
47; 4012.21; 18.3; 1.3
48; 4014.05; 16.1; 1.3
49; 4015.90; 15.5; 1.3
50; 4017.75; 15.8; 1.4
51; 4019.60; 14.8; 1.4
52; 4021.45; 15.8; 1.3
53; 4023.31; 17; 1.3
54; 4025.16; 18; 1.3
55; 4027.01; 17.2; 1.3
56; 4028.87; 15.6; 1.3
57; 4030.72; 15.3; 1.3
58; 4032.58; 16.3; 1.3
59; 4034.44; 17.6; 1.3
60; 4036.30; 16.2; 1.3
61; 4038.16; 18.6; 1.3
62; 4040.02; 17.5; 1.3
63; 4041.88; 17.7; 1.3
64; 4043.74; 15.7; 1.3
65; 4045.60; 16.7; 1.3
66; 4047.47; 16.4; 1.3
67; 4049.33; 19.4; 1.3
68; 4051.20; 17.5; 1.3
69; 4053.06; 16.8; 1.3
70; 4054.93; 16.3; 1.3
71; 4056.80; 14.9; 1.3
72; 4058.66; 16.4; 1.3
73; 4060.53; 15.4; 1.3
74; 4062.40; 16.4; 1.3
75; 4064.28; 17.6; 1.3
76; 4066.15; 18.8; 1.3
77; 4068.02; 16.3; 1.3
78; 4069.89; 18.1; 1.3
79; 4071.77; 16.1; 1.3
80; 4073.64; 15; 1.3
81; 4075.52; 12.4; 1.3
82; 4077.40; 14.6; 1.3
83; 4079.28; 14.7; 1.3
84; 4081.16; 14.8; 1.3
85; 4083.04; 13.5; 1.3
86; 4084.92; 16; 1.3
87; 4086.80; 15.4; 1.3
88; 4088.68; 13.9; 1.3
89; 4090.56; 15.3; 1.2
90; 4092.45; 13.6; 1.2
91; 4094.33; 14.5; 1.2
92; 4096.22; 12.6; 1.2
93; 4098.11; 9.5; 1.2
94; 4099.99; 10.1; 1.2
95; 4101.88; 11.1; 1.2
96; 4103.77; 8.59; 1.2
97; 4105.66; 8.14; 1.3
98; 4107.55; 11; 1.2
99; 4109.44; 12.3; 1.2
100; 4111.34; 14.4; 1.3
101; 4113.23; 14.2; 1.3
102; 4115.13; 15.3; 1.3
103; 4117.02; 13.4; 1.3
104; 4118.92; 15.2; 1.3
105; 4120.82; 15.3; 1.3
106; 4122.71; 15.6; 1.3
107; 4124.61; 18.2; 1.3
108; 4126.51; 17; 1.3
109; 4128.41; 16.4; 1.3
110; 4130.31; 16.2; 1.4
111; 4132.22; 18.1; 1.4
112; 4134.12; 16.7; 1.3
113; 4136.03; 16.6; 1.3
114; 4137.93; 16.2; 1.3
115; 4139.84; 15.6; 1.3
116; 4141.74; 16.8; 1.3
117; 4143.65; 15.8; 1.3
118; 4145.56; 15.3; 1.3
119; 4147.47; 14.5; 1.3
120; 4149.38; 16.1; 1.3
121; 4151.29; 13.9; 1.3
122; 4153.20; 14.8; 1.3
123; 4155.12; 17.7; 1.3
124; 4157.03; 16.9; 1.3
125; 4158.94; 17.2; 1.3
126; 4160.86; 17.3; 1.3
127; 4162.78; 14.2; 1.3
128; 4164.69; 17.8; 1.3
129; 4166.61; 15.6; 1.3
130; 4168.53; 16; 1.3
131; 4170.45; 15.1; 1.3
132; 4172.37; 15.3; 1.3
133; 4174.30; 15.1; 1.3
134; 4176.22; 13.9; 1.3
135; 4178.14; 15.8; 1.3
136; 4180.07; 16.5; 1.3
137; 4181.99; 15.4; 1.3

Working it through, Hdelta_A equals 7.7 AA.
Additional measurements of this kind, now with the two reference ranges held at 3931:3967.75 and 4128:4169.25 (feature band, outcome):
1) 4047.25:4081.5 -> -2.3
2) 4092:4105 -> 3.6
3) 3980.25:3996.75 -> -1.8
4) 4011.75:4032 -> -2.1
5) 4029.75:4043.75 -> -1.9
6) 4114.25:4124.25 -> 0.4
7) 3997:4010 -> -1.8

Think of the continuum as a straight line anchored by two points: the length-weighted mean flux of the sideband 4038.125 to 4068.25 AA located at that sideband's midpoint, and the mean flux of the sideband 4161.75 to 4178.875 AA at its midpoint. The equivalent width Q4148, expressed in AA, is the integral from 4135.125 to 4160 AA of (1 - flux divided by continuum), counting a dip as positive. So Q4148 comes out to -0.4 AA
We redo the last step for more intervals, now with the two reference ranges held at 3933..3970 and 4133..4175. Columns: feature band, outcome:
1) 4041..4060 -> -2.6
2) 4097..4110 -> 4.5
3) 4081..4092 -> 0.3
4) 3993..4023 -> -3.8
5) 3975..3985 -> 0.1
